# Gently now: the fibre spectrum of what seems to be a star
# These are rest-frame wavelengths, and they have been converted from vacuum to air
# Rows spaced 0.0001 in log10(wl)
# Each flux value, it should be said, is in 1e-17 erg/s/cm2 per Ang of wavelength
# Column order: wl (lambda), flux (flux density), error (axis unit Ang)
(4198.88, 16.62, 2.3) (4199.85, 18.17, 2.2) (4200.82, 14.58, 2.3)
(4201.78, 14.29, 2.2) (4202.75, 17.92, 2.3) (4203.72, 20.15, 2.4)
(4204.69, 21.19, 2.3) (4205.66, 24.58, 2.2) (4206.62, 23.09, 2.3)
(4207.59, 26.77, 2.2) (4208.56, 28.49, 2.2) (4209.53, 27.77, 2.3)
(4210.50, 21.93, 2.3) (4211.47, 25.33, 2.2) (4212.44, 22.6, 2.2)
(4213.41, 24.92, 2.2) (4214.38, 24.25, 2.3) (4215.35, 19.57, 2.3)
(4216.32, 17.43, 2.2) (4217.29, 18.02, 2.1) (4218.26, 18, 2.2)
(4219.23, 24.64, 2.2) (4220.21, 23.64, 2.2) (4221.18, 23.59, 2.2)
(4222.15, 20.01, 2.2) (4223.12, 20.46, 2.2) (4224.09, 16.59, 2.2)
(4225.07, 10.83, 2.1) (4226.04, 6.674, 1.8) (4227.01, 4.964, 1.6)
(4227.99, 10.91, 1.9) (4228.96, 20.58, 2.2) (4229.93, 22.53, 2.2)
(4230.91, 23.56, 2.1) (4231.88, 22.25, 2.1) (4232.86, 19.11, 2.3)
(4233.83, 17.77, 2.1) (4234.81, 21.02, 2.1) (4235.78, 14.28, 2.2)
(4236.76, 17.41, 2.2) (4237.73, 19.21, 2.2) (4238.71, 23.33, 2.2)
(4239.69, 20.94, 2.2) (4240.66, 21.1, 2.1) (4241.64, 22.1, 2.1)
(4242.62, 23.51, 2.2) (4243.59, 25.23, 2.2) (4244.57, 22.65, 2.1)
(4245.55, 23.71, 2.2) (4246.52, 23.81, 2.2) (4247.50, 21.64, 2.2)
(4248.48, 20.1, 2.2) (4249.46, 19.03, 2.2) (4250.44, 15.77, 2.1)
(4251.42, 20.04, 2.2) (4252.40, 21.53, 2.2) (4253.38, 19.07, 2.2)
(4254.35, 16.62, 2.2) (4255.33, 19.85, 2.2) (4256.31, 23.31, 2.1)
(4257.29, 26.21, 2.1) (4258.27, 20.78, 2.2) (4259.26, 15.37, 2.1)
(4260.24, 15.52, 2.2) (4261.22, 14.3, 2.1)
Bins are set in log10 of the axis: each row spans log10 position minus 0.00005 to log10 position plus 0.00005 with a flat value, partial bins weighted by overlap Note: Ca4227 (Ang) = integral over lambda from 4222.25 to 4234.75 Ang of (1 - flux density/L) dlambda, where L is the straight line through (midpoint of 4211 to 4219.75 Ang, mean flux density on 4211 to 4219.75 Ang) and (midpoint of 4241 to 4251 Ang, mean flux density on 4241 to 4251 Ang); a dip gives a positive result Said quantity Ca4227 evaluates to 2.9 Ang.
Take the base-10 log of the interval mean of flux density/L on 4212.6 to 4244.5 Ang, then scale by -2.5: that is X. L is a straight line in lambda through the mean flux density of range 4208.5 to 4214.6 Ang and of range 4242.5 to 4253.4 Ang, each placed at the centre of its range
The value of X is 0.19 mag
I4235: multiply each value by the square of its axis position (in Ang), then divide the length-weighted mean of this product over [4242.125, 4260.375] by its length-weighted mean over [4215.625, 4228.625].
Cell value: 1.27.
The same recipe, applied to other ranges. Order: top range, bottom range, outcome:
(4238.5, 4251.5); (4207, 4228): 1.09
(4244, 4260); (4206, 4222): 0.91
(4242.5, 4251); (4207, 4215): 0.88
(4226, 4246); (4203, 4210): 0.81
